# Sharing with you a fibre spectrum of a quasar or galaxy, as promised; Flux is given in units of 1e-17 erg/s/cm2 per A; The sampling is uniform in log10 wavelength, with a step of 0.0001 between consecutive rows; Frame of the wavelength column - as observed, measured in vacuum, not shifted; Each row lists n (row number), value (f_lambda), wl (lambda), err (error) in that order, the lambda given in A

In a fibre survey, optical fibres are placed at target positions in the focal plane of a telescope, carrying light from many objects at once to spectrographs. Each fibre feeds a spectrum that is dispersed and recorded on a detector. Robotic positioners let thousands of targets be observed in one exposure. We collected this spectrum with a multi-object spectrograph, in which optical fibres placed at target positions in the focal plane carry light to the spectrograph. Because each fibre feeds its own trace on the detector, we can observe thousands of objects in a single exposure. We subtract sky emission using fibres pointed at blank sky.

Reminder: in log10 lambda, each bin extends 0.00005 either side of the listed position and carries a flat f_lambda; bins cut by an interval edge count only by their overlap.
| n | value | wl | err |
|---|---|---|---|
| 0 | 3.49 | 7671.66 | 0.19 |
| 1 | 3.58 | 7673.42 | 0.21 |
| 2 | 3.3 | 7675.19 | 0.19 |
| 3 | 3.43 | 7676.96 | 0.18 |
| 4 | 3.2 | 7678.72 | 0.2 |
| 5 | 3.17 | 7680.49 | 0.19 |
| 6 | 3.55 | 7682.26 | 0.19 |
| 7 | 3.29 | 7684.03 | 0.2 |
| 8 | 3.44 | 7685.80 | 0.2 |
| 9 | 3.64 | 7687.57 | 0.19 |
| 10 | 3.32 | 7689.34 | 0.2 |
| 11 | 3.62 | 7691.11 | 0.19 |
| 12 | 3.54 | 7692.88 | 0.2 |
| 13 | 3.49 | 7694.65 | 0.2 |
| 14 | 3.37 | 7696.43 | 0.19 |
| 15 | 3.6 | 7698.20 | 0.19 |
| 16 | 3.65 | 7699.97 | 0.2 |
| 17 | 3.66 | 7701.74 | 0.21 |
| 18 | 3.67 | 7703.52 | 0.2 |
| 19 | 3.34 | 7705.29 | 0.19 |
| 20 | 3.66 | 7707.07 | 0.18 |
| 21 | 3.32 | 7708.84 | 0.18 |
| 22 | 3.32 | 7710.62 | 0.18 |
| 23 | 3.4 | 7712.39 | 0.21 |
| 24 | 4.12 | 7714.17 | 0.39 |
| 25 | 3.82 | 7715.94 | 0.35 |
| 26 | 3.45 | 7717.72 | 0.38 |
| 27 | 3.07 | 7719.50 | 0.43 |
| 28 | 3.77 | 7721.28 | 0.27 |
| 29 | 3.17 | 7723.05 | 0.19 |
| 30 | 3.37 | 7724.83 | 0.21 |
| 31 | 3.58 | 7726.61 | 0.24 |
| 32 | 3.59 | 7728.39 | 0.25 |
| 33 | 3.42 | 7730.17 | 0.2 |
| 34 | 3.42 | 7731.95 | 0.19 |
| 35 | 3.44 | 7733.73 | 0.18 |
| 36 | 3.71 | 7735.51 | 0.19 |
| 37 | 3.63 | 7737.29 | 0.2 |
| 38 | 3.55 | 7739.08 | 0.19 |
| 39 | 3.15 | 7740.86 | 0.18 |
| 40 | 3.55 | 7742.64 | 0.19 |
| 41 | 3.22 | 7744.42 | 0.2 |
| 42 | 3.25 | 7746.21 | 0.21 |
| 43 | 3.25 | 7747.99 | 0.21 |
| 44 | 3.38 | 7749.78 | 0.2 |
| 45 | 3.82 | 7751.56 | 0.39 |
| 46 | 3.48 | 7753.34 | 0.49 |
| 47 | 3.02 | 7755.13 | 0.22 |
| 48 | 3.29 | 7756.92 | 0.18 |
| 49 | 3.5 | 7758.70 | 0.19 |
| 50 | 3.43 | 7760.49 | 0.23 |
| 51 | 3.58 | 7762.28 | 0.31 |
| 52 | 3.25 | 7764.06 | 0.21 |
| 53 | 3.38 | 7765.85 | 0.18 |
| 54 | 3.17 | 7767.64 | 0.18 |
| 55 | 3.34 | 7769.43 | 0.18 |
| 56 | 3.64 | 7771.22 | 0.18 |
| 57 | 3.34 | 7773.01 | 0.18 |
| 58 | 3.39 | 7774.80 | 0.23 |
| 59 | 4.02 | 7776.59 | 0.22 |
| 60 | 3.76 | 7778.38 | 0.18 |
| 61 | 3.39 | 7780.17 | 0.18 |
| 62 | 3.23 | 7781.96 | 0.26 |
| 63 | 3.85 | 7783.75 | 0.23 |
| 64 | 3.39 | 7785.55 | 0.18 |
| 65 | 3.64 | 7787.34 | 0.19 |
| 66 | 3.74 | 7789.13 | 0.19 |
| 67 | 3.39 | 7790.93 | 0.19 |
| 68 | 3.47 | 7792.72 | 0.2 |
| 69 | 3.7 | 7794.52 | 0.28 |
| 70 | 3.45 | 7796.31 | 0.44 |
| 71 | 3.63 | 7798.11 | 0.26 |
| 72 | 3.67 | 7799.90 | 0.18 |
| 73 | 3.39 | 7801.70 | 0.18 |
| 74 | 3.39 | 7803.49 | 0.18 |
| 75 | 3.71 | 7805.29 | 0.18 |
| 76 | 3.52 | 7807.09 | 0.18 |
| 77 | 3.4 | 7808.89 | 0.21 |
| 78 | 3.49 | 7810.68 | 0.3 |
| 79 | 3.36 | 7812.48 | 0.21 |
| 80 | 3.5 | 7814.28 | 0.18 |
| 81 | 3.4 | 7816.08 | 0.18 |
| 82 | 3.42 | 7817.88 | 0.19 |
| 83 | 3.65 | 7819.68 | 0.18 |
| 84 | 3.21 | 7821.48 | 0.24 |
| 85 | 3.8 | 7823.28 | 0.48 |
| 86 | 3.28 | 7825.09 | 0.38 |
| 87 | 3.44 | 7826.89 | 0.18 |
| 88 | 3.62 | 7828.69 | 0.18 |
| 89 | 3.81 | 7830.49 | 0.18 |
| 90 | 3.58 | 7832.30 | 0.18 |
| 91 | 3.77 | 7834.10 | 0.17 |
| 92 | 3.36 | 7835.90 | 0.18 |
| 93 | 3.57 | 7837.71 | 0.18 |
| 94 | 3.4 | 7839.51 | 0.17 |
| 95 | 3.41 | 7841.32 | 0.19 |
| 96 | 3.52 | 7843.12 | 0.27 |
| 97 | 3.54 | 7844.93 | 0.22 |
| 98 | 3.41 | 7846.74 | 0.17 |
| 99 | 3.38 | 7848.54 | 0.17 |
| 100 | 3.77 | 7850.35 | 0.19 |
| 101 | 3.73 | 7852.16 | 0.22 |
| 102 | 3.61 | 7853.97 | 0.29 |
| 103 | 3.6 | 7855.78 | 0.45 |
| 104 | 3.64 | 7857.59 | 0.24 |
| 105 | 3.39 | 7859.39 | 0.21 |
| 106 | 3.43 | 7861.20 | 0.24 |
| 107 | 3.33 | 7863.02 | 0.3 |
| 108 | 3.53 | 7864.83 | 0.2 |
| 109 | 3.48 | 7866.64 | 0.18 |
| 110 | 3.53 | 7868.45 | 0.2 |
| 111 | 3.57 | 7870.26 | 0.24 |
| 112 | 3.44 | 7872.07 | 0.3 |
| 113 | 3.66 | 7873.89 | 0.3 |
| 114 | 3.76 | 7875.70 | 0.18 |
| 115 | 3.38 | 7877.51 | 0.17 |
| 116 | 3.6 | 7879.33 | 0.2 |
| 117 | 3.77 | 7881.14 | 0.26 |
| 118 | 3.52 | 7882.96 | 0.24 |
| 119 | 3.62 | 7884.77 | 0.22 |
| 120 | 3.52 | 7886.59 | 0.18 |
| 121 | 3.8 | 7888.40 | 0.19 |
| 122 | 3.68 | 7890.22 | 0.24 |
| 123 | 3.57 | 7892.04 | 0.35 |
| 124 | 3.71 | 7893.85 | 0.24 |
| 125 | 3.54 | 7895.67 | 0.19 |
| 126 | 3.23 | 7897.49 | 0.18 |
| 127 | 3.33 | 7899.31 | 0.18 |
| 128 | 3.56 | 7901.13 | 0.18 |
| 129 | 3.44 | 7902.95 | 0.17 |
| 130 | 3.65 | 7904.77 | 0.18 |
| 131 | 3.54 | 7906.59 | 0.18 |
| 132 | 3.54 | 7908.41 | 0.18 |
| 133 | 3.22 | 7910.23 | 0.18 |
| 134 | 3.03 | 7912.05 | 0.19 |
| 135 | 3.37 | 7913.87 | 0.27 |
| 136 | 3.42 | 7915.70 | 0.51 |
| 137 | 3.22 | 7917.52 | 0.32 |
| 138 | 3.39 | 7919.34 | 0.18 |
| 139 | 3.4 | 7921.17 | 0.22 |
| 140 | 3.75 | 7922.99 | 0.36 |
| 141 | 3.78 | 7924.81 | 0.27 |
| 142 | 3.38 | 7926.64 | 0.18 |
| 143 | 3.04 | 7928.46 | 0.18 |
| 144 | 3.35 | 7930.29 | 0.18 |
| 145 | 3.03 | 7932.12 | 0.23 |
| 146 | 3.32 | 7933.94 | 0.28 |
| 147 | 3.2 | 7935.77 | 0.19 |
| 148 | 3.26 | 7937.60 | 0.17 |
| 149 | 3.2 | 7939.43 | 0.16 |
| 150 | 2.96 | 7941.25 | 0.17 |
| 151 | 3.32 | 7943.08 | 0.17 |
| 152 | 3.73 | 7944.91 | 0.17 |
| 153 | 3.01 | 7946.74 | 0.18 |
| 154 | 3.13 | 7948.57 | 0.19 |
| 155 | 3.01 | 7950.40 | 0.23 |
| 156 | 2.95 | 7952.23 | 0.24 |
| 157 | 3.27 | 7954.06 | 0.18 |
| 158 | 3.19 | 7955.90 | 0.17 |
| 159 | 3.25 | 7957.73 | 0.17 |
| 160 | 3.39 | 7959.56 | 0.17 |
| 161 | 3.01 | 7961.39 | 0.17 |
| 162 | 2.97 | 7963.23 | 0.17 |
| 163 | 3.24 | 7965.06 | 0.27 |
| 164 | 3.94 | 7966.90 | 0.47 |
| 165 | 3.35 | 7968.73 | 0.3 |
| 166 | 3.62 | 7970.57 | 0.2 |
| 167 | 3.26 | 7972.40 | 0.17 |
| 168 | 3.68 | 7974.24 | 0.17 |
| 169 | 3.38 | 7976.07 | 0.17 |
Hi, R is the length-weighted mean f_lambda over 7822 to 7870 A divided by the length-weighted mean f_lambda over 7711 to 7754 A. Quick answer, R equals 1.01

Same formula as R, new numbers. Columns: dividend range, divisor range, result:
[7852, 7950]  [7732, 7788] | 1.00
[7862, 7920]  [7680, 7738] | 1.00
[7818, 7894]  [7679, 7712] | 1.02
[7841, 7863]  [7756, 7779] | 1.02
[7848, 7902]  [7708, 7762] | 1.03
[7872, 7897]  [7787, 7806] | 1.01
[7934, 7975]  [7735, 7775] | 0.96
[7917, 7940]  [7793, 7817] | 0.95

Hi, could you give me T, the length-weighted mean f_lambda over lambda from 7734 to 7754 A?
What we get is 3.45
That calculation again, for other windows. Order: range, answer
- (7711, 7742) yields 3.51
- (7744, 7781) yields 3.43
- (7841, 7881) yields 3.54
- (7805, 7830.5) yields 3.49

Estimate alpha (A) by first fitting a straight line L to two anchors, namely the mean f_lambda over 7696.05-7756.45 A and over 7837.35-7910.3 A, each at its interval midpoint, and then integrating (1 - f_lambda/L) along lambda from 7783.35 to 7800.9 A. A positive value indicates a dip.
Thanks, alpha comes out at -0.4 A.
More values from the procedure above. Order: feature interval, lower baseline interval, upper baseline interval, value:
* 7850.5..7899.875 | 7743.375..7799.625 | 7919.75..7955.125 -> -3.2 A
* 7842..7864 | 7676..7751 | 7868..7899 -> 0.2 A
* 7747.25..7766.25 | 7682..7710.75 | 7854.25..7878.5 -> 0.6 A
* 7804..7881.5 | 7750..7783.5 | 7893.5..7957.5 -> -3.1 A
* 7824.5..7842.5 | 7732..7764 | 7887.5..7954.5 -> -0.7 A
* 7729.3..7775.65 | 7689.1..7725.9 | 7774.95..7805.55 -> 1.8 A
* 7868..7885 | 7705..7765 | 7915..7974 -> -1.2 A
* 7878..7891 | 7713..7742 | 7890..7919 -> -0.7 A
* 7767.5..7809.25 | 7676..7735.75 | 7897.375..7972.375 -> -1.3 A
